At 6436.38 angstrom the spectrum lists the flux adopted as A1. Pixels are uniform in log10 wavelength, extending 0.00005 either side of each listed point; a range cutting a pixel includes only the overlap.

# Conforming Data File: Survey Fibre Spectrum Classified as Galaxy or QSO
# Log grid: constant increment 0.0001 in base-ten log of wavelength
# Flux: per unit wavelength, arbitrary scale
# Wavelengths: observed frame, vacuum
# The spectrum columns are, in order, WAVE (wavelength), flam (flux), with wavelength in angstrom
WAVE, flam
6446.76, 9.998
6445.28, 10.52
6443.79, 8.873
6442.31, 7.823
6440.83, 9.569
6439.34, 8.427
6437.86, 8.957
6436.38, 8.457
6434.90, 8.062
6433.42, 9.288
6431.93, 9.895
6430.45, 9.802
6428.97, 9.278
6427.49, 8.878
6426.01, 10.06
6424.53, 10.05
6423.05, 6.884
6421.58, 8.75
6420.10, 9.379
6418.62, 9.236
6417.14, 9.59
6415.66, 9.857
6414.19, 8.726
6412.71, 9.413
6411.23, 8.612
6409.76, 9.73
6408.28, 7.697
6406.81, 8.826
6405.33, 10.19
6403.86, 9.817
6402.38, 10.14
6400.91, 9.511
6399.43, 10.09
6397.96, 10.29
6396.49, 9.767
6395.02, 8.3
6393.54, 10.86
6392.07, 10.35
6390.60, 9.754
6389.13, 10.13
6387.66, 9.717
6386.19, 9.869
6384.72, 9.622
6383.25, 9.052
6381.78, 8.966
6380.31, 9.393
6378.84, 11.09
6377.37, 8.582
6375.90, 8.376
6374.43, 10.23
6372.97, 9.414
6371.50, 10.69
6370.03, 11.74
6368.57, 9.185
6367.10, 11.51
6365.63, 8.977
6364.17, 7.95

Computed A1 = 8.457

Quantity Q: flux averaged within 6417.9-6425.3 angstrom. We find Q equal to 8.87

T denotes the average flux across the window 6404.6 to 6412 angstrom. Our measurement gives 9.01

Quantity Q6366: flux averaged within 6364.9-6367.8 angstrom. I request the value 10.2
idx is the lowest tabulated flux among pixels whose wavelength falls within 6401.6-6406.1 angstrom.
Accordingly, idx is 9.817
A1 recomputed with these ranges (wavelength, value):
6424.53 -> 10.05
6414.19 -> 8.726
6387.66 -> 9.717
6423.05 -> 6.884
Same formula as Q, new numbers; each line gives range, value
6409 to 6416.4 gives 9.26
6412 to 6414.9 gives 9.06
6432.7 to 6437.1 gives 8.61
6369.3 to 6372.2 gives 11.2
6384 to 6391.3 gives 9.82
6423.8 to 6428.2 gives 9.67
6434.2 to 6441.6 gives 8.7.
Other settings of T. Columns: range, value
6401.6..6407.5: 9.75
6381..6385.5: 9.22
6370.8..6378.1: 9.45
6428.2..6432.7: 9.64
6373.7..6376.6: 9.32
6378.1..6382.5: 9.81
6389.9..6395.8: 9.81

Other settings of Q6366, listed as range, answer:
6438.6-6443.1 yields 8.61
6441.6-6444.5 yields 8.36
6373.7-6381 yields 9.53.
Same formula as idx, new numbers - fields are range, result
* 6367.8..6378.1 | 8.376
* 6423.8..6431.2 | 8.878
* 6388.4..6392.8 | 9.754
